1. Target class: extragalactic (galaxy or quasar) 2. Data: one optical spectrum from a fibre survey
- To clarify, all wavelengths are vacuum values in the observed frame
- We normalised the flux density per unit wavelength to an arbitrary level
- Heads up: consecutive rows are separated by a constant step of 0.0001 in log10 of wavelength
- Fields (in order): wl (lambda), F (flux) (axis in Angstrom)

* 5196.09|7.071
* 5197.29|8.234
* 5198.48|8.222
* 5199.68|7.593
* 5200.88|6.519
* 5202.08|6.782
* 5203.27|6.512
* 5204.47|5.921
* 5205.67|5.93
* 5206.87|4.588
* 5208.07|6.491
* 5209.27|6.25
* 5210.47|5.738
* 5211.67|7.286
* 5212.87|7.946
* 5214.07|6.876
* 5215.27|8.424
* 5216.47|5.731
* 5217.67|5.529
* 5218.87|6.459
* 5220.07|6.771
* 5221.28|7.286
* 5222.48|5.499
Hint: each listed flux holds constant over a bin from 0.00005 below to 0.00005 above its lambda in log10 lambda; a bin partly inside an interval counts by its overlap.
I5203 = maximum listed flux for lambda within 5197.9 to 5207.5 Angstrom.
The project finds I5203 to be 8.222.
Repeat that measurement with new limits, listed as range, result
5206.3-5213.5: 7.946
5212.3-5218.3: 8.424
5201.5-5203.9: 6.782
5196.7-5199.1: 8.234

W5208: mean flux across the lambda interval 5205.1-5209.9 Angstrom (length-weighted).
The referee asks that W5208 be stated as 5.81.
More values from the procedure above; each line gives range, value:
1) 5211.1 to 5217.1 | 7.25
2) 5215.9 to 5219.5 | 5.92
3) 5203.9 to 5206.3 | 5.9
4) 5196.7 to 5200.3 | 8.01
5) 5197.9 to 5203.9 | 7.11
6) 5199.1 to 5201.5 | 7.04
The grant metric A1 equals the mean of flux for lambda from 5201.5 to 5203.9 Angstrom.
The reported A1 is 6.65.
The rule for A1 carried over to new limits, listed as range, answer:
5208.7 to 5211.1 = 6.01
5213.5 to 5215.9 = 7.64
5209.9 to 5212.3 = 6.54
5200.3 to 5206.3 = 6.32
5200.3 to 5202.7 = 6.67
